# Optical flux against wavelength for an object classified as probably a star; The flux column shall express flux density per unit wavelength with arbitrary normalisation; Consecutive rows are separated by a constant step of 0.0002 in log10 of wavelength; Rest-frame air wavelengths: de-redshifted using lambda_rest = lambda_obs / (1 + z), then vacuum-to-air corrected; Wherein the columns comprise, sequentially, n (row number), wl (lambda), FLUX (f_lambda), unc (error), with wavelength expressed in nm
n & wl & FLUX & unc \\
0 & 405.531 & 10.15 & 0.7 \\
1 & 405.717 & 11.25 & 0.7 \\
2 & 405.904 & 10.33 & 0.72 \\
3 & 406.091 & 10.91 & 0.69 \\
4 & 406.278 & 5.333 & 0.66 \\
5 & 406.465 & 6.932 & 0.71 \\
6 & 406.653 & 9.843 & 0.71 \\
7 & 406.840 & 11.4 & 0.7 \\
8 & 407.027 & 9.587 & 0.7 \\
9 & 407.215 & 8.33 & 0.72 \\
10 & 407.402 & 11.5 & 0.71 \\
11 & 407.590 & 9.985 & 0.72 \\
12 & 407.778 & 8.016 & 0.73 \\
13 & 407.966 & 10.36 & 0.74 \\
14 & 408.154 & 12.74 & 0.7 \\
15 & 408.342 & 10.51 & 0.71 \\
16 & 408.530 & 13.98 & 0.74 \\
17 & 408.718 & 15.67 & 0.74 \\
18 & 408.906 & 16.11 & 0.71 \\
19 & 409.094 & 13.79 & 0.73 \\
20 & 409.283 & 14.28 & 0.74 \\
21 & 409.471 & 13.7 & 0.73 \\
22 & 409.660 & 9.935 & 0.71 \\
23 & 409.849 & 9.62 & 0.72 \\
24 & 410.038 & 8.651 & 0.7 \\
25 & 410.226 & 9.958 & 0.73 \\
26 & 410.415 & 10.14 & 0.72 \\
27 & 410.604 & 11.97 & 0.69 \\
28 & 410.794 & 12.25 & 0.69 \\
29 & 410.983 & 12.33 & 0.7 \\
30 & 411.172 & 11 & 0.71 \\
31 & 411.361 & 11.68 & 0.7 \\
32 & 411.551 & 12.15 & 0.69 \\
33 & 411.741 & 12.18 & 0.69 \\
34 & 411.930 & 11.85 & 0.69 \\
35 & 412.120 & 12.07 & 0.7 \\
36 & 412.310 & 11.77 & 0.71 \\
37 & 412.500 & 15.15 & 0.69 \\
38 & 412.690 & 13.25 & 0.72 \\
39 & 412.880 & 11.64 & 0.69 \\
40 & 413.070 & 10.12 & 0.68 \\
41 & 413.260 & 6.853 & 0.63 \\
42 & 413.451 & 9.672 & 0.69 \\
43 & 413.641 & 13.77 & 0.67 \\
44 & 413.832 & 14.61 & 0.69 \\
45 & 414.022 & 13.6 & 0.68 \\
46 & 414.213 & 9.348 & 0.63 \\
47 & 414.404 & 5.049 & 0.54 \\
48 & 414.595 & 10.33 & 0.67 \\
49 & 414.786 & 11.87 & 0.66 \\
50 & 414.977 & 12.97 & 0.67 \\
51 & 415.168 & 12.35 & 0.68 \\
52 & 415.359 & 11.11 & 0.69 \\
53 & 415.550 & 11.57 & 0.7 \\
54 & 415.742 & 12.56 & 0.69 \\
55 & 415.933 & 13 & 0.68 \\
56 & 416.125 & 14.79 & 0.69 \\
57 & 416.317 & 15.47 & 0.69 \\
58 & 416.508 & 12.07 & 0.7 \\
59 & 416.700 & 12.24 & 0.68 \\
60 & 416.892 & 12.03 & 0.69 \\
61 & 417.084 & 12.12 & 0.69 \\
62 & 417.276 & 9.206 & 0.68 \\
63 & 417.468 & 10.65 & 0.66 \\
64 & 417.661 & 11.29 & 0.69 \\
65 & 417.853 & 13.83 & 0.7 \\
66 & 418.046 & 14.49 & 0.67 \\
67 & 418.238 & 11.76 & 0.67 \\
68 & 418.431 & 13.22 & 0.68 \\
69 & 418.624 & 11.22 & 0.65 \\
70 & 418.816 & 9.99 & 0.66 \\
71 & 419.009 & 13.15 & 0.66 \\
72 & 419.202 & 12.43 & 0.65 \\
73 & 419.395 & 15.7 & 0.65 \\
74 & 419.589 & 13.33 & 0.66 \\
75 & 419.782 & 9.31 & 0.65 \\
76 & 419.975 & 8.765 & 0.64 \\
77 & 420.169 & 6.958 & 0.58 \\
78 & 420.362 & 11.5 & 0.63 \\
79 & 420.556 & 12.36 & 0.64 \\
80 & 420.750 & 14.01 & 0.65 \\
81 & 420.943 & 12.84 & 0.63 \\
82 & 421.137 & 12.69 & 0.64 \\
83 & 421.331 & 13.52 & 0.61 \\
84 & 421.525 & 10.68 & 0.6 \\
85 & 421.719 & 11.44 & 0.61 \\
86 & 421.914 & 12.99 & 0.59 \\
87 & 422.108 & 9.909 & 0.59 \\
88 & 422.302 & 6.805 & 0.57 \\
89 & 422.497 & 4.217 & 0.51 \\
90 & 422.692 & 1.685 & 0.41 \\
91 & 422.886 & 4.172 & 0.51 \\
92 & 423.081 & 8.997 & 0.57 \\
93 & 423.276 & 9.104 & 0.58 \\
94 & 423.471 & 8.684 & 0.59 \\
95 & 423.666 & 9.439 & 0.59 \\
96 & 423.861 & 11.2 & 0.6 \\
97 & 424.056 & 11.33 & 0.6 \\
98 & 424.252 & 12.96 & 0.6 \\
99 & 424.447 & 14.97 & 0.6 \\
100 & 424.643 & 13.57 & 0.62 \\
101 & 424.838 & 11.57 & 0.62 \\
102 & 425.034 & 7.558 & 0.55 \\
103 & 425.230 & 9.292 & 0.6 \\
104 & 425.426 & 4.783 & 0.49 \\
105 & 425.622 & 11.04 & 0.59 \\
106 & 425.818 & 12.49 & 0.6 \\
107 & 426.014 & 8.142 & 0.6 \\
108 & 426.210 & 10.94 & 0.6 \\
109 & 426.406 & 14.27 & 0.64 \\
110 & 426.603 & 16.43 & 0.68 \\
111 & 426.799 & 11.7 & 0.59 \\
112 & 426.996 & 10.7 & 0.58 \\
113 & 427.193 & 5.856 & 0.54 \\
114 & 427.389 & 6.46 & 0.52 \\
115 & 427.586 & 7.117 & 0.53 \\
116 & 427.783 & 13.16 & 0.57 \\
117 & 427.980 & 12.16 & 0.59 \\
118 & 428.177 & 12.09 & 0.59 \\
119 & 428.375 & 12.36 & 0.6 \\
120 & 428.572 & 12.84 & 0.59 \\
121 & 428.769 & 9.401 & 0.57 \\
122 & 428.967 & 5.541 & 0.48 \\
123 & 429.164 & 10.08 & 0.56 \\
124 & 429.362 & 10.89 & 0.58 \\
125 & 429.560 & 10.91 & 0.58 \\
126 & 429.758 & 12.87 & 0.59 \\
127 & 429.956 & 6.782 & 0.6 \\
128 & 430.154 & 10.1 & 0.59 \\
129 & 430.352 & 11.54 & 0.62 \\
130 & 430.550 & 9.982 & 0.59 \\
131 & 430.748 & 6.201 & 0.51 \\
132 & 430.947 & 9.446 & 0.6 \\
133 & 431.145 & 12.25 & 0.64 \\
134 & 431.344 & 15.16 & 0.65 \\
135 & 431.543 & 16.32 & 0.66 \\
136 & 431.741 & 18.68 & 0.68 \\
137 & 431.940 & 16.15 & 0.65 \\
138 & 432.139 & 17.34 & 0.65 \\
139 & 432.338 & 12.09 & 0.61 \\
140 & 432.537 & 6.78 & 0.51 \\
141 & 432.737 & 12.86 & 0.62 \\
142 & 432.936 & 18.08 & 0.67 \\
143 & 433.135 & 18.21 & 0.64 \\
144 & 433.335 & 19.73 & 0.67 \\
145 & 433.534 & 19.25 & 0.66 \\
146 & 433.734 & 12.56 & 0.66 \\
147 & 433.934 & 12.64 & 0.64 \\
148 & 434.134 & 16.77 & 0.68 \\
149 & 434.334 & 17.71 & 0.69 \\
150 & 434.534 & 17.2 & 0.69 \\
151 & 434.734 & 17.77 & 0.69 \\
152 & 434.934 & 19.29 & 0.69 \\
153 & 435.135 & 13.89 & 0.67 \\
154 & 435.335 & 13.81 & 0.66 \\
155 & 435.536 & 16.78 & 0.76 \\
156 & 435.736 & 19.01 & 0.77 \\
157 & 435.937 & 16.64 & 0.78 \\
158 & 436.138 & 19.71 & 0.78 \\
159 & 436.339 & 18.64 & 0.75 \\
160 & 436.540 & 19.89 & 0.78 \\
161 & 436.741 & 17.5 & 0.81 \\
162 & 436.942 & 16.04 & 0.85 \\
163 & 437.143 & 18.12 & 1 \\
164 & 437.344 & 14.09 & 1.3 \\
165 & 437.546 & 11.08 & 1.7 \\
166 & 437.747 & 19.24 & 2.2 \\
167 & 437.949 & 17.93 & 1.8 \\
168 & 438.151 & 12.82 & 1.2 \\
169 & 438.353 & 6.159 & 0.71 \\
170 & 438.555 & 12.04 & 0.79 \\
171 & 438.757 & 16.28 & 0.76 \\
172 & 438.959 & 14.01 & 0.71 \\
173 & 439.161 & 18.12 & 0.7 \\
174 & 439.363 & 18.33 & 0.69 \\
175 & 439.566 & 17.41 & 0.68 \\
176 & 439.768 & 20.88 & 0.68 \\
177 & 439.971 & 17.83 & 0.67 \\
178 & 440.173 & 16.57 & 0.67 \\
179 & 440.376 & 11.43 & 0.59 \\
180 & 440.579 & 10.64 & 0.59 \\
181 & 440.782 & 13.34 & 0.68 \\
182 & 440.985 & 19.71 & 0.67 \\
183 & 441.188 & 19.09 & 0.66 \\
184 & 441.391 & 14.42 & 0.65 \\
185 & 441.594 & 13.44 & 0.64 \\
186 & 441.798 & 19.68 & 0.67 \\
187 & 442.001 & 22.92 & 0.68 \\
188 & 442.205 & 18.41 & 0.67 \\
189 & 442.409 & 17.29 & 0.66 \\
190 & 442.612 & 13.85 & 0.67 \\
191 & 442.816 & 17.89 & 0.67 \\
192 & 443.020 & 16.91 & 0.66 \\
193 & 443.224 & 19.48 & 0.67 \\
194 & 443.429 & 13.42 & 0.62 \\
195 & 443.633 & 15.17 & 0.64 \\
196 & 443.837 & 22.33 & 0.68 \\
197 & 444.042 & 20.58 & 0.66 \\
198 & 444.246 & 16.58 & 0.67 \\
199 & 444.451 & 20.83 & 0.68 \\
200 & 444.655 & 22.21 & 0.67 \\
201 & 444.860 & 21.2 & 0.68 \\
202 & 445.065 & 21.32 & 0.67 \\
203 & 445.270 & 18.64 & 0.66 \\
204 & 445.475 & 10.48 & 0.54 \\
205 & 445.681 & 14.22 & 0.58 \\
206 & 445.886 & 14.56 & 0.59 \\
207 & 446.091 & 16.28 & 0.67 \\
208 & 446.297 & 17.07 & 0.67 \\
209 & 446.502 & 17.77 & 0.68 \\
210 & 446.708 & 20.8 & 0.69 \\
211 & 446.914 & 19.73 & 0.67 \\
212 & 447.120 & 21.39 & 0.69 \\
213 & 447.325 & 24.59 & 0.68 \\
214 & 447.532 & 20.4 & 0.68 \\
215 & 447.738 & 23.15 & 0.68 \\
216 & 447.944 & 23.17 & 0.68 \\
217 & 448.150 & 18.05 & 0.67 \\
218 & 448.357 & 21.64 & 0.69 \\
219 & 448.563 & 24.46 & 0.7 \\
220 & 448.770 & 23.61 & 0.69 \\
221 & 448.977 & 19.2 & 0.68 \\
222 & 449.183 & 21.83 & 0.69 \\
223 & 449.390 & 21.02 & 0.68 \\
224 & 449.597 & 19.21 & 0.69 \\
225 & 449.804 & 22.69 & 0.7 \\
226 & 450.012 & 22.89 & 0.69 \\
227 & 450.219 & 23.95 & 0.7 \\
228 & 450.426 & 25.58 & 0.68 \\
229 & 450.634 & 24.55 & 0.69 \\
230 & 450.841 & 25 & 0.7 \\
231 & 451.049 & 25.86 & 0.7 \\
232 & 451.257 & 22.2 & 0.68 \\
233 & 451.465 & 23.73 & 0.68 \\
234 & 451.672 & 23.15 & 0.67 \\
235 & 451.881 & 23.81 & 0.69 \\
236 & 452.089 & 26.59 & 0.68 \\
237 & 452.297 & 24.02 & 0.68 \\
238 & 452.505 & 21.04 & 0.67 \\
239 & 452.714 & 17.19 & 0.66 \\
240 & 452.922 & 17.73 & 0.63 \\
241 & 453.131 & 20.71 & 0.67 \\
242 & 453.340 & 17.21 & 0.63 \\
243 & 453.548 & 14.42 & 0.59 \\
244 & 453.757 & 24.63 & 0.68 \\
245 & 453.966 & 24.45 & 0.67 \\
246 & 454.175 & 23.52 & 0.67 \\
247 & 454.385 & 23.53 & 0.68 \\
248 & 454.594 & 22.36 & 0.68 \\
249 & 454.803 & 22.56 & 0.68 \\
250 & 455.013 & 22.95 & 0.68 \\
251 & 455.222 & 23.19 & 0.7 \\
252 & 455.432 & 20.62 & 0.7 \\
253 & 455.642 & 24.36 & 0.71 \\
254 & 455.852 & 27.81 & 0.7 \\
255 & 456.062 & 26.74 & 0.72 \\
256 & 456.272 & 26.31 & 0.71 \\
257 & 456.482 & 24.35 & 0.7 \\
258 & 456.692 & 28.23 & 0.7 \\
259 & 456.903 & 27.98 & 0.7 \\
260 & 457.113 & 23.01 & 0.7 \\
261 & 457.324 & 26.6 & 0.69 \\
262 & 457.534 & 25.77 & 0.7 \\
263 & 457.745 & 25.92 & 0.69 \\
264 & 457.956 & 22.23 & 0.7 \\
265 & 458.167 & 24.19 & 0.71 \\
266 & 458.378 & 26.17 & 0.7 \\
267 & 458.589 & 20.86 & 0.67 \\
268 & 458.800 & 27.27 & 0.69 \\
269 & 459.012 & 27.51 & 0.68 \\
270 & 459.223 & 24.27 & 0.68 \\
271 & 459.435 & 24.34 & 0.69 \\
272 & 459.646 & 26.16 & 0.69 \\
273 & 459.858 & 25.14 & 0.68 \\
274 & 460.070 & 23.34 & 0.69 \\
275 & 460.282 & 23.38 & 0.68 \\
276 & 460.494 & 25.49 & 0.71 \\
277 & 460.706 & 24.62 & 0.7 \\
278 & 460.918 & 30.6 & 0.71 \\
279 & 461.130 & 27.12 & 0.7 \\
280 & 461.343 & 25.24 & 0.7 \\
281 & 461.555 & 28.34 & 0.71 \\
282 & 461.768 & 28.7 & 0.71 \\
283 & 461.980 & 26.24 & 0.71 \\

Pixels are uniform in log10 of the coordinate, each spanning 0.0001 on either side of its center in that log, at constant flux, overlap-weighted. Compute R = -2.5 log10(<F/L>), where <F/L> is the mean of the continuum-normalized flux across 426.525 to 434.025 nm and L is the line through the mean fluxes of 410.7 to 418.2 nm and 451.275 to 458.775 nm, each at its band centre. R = 0.33 mag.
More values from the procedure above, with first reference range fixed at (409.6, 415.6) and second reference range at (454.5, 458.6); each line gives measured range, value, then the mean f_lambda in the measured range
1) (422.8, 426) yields 0.428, 10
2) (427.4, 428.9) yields 0.420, 10.9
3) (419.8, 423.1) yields 0.401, 9.62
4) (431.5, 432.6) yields 0.168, 14.7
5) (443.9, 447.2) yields 0.162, 18.4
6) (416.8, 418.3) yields 0.077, 11.9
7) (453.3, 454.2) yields 0.144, 20.9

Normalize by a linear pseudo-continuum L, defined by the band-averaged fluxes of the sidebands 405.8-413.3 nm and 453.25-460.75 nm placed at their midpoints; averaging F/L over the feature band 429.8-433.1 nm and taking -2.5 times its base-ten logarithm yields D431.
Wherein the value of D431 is 0.34 mag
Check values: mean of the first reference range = 11.2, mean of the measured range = 12.6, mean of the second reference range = 24.2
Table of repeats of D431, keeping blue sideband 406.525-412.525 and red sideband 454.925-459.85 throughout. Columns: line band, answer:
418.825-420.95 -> 0.23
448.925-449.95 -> 0.09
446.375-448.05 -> 0.05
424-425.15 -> 0.30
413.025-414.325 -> 0.15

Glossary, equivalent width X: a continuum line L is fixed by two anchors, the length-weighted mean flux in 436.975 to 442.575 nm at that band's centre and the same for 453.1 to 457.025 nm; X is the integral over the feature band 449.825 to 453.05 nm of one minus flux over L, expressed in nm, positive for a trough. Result -0.21 nm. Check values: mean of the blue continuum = 16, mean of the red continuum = 23.5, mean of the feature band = 23.1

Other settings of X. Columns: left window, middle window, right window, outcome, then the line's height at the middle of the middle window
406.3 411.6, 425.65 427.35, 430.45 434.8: 0.326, 13.8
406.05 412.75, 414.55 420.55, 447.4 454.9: 0.647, 13.5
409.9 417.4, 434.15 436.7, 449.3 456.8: 0.061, 17.9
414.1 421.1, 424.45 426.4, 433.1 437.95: 0.507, 14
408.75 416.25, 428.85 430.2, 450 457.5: 0.572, 16.6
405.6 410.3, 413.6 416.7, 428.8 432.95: -0.265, 11.2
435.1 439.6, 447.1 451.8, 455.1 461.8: -0.280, 21.4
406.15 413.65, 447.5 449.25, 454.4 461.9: 0.049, 22.4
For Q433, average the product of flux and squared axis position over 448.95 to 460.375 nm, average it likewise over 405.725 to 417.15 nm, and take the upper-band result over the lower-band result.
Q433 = 2.5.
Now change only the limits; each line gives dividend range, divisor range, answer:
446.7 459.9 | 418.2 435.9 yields 2.19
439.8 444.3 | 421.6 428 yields 1.86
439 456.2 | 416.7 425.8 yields 2.13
